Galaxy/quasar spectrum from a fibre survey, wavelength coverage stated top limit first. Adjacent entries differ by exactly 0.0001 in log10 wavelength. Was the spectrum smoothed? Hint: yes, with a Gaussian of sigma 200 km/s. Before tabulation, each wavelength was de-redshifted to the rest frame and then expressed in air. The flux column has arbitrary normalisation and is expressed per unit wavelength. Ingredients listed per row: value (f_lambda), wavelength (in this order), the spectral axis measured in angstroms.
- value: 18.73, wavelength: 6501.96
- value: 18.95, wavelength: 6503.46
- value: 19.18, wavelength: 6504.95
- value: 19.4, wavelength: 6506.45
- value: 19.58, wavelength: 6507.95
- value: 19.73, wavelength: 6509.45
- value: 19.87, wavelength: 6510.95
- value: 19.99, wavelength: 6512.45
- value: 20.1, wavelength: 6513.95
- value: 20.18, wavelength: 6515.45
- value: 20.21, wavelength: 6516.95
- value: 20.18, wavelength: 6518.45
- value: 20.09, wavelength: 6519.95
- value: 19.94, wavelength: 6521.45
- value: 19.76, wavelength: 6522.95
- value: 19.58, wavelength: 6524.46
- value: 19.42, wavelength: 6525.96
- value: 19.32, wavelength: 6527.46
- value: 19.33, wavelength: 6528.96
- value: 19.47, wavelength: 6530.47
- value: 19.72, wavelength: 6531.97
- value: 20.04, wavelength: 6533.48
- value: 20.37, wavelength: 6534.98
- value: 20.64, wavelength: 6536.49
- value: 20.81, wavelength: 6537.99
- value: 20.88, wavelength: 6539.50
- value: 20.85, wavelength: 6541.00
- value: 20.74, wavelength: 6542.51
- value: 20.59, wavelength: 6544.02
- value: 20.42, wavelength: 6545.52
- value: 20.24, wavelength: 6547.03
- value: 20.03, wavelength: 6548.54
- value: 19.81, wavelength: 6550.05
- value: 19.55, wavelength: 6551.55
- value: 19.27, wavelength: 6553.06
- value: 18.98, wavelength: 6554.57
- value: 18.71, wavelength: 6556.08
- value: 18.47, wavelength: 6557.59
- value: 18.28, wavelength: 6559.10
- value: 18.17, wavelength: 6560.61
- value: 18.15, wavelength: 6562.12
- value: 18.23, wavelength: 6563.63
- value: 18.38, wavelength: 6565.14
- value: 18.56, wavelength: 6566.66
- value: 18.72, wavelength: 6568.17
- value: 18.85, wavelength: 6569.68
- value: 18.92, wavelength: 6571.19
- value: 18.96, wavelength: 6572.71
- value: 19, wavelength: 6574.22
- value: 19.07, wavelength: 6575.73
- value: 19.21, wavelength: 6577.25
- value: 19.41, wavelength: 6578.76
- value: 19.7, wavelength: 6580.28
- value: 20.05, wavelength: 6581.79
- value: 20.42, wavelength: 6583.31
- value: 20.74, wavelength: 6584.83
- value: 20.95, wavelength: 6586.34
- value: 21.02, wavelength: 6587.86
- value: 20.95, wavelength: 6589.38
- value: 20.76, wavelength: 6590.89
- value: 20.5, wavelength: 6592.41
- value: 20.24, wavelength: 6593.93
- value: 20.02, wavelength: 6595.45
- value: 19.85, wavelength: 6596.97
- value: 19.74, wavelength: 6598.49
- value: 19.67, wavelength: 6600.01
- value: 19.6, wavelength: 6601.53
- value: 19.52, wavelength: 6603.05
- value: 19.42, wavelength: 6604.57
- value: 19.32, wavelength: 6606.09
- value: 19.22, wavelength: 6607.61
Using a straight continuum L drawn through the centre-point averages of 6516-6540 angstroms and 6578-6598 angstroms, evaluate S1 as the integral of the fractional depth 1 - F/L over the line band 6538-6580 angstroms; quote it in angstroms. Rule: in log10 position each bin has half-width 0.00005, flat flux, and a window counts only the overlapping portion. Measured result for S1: 1.78 angstroms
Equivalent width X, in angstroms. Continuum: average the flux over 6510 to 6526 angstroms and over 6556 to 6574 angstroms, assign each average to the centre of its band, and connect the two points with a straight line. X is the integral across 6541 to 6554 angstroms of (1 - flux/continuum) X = -0.7 angstroms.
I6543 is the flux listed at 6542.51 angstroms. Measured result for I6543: 20.74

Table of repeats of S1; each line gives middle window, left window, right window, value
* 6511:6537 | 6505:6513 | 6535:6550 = 0.18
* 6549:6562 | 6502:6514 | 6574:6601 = 0.63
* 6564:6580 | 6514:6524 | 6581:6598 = 1.15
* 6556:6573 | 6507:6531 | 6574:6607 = 1.19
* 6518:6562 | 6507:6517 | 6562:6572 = -1.21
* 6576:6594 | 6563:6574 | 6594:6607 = -1.04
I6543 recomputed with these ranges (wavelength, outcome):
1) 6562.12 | 18.15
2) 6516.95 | 20.21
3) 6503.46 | 18.95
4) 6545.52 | 20.42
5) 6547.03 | 20.24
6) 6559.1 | 18.28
